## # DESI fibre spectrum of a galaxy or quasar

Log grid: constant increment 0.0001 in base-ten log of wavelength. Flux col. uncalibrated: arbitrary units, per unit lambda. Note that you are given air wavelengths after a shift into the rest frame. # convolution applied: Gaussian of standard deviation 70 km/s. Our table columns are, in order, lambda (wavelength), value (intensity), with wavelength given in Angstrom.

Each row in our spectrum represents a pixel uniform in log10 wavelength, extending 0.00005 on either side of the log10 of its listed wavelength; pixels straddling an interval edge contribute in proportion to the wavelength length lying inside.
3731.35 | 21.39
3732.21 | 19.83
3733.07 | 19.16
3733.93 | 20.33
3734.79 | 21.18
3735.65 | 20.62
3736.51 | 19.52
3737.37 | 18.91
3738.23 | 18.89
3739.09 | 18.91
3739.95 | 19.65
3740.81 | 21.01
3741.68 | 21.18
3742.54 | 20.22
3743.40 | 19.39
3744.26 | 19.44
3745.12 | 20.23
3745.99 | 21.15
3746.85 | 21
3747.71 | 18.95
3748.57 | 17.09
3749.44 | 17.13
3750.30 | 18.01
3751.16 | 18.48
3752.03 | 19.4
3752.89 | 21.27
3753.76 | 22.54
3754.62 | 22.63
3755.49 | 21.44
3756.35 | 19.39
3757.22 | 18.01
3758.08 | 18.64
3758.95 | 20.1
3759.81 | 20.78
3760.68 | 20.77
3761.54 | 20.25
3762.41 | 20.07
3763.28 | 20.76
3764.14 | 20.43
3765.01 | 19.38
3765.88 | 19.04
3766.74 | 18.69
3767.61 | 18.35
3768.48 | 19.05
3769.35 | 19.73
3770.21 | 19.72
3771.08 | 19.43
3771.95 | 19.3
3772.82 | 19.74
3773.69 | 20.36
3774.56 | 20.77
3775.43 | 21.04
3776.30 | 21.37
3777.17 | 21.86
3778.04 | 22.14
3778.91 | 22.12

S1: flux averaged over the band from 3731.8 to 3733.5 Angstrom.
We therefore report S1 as 19.5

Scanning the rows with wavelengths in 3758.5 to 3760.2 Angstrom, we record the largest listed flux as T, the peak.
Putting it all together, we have 20.78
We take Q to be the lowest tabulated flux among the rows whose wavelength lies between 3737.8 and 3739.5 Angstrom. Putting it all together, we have 18.89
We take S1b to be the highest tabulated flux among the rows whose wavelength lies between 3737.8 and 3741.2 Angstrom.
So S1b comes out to 21.01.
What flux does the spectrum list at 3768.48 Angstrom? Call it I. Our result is 19.05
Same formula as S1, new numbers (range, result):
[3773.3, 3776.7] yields 20.9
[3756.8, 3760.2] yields 19.4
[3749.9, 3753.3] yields 19.3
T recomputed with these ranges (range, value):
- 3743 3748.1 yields 21.15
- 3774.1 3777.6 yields 21.86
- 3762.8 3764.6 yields 20.76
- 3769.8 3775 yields 20.77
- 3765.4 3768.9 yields 19.05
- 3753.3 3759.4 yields 22.63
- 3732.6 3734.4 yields 20.33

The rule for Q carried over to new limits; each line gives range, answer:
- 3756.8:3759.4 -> 18.01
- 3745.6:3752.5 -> 17.09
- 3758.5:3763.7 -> 20.07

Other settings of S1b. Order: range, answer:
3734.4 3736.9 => 21.18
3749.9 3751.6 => 18.48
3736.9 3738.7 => 18.91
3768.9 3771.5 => 19.73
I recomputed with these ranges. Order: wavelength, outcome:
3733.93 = 20.33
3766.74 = 18.69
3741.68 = 21.18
